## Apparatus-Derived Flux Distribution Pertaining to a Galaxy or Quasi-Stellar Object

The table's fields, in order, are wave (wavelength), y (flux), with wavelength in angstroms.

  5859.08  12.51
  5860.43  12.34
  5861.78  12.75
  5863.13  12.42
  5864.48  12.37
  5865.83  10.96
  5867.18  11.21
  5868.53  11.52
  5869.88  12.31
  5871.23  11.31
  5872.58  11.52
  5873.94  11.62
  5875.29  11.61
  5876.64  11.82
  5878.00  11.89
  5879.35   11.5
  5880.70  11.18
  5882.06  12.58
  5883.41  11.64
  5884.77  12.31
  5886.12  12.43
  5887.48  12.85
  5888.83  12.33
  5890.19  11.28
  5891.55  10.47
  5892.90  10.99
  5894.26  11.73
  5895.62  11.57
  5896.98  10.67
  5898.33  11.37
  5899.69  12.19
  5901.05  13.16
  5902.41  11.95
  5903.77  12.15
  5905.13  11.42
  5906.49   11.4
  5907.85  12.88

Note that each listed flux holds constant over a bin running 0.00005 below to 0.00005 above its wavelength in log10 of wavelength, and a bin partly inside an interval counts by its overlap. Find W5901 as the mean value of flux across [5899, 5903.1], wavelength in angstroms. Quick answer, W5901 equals 12.4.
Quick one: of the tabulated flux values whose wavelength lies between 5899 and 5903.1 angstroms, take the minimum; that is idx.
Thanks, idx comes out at 11.95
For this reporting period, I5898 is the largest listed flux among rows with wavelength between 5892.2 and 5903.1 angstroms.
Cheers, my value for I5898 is 13.16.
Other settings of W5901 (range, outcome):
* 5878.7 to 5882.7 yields 11.7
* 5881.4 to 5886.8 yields 12.2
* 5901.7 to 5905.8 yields 11.8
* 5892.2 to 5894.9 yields 11.4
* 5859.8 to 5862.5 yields 12.5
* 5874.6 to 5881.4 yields 11.6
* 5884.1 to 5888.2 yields 12.5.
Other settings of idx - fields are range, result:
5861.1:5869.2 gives 10.96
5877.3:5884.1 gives 11.18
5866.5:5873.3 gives 11.21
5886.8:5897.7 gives 10.47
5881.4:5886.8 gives 11.64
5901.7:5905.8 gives 11.42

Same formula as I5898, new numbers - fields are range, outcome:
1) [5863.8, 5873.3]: 12.37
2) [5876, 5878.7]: 11.89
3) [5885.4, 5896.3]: 12.85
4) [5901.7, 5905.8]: 12.15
